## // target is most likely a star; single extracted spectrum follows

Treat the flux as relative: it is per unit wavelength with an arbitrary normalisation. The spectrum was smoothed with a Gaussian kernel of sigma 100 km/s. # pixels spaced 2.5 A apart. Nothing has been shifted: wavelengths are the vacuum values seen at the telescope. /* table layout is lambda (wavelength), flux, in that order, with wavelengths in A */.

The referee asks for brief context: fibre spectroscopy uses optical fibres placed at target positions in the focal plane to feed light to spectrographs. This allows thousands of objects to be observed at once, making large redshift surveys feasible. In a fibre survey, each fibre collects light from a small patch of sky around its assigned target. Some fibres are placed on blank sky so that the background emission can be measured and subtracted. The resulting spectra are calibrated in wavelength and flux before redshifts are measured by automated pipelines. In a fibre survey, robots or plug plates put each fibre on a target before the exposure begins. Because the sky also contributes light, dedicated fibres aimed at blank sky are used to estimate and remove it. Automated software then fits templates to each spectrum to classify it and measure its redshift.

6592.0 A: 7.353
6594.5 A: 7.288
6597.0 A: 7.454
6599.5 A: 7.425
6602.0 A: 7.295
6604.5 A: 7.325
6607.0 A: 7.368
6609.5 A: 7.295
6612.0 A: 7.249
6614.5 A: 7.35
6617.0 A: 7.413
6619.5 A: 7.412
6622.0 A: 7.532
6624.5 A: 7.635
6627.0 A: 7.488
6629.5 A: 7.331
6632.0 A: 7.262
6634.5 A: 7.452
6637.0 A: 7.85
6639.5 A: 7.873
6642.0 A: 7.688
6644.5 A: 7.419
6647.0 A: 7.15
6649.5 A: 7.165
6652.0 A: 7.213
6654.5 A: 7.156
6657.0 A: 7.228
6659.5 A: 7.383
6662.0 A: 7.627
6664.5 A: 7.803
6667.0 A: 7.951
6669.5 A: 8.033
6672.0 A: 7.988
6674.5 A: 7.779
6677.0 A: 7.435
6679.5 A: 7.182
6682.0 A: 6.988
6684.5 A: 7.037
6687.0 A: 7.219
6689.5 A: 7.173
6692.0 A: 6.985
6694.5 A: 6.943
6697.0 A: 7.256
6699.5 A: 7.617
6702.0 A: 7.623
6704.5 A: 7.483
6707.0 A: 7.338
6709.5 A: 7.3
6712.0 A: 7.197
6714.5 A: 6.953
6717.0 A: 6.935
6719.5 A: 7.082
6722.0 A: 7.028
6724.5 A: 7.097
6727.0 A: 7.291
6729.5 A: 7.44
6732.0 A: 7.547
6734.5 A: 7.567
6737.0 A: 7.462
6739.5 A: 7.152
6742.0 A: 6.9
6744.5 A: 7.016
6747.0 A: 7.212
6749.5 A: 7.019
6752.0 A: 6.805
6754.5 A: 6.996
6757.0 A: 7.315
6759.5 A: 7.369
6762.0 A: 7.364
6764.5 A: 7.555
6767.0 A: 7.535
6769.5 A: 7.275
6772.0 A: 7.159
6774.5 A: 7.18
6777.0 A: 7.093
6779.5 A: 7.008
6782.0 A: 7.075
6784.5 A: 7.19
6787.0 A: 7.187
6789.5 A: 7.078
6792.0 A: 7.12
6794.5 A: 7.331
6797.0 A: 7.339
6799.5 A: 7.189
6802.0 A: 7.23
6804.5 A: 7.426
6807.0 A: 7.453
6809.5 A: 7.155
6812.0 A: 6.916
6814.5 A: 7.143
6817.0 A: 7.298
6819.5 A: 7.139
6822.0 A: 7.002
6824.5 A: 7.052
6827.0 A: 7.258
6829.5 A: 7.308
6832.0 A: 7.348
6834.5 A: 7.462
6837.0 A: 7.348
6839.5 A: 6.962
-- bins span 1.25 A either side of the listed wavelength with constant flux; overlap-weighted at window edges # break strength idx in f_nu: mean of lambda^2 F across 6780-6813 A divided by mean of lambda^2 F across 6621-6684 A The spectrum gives 1.00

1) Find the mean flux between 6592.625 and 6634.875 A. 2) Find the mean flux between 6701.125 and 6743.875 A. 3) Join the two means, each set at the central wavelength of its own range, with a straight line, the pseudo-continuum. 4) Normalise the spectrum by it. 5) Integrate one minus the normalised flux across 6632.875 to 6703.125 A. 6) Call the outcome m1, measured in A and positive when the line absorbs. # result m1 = -1.1 A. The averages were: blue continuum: 7.38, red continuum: 7.25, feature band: 7.44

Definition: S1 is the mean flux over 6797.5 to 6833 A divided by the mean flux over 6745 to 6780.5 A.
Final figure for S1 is 1.00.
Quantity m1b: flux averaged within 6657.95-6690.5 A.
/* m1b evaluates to 7.51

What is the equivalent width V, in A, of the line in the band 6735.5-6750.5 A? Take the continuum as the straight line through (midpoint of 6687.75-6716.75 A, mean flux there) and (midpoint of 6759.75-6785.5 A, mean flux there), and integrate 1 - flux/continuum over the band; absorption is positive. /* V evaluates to 0.2 A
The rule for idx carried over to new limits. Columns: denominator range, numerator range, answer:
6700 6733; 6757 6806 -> 1.02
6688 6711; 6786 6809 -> 1.02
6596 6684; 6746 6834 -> 1.01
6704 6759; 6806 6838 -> 1.03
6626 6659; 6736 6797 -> 1.01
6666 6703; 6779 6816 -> 1.00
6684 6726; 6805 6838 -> 1.04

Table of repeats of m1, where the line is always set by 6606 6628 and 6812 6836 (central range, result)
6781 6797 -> 0.1 A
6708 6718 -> 0.3 A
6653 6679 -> -0.9 A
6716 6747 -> 0.4 A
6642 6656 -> 0.2 A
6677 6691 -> 0.4 A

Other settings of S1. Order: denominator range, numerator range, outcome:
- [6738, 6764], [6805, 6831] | 1.01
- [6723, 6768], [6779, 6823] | 0.99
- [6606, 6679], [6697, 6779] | 0.97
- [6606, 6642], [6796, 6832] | 0.96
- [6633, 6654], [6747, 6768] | 0.97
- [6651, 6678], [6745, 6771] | 0.95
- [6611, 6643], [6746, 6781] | 0.96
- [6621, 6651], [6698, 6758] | 0.97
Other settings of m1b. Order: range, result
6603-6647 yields 7.46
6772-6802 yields 7.17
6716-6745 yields 7.22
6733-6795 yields 7.2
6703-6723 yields 7.17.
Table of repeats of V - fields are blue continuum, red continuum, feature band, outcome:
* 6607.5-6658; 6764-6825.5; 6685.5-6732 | 0.5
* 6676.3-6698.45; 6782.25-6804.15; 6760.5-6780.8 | -0.2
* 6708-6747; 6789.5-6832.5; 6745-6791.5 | 0.1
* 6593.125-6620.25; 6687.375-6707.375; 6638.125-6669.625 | -0.8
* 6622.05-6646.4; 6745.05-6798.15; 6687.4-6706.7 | 0.2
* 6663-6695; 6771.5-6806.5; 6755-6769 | -0.3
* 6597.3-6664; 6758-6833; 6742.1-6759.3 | 0.5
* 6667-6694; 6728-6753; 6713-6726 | 0.4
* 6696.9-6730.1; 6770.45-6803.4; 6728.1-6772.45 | -0.3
